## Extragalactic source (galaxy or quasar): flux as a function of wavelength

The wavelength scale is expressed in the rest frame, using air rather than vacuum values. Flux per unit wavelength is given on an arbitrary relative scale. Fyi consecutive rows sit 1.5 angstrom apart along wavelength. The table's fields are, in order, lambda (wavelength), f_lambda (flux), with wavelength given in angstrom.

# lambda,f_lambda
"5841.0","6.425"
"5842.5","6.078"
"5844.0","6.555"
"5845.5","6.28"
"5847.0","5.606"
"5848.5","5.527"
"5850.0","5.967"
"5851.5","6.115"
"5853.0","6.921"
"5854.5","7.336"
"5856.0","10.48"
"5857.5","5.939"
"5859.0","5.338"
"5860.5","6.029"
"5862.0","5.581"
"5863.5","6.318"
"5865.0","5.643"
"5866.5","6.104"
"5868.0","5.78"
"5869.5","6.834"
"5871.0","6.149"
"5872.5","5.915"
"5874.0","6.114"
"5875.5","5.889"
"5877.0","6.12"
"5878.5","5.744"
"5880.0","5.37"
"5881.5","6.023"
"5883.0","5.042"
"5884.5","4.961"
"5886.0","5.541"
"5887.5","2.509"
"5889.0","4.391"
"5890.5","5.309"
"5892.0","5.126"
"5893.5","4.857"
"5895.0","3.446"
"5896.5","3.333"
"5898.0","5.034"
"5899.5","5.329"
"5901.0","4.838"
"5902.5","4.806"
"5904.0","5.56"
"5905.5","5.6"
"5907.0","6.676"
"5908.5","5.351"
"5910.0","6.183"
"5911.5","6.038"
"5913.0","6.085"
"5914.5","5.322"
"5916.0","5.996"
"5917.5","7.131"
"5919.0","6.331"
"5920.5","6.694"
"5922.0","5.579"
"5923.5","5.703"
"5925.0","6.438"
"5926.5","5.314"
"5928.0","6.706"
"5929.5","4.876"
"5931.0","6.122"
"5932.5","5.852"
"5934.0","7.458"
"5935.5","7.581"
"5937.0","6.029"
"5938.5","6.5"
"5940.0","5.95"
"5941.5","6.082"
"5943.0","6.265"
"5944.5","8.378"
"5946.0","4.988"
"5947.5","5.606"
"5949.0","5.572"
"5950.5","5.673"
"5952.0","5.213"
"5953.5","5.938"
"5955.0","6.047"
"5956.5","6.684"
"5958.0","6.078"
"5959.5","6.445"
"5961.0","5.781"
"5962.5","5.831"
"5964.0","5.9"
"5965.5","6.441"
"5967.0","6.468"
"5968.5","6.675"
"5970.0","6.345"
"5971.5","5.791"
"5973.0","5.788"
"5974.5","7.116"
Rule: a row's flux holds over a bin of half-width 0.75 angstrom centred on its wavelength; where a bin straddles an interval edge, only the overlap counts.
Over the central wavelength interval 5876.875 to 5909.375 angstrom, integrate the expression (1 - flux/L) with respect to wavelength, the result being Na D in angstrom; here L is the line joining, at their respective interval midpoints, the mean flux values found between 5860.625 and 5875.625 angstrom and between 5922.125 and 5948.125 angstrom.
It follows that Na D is 5.7 angstrom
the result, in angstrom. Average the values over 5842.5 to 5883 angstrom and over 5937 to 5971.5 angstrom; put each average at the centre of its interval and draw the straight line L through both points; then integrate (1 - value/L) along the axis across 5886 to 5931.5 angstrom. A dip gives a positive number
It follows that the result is 5.4 angstrom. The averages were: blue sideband 6.19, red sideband 6.12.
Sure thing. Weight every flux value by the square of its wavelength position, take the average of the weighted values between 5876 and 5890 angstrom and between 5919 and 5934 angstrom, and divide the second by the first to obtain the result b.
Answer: 1.20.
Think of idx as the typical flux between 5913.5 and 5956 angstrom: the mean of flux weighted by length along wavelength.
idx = 6.12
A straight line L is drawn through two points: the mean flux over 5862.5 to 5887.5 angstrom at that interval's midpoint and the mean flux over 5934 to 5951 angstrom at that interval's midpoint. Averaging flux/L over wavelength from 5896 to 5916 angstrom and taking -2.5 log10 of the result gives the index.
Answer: 0.11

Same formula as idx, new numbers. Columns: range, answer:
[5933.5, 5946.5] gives 6.6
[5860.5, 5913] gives 5.42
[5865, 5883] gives 5.95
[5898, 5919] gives 5.76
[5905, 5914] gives 5.98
